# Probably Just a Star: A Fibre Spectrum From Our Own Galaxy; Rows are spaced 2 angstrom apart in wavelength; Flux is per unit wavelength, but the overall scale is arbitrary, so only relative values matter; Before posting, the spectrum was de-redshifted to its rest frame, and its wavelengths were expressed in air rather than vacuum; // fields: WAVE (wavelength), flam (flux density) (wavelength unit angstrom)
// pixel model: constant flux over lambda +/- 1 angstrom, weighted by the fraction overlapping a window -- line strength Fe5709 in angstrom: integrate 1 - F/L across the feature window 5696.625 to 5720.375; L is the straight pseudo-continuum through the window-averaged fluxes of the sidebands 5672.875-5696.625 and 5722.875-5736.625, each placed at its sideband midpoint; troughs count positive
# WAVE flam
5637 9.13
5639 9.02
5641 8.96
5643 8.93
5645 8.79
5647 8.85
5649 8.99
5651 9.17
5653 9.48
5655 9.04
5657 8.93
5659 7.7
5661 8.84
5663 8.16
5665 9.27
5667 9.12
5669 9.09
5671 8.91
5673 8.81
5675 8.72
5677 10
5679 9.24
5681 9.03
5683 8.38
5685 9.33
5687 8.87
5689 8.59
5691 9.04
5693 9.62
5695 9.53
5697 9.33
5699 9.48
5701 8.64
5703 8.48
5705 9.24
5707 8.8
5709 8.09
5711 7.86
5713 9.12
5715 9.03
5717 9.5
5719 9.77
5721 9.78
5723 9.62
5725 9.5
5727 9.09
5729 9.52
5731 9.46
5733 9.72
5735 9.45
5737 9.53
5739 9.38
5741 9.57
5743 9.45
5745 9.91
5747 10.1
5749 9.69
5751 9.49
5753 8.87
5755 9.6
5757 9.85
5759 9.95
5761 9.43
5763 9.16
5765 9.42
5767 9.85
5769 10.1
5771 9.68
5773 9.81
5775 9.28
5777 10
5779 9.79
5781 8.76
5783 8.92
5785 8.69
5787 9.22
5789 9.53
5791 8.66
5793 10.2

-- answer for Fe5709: 0.91 angstrom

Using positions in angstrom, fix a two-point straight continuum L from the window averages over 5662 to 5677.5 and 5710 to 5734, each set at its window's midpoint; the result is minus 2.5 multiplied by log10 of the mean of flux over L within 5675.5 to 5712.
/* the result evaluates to 0.02 mag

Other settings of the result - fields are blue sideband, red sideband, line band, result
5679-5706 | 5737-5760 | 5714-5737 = -0.01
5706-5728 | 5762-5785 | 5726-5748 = -0.04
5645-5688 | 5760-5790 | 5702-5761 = -0.01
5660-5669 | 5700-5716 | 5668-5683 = -0.03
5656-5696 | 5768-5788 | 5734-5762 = -0.03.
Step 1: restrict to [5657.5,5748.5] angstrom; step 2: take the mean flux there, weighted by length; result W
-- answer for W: 9.15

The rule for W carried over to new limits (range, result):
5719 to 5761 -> 9.58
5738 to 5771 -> 9.62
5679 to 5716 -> 8.92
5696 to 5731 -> 9.12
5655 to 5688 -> 8.9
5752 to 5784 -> 9.53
